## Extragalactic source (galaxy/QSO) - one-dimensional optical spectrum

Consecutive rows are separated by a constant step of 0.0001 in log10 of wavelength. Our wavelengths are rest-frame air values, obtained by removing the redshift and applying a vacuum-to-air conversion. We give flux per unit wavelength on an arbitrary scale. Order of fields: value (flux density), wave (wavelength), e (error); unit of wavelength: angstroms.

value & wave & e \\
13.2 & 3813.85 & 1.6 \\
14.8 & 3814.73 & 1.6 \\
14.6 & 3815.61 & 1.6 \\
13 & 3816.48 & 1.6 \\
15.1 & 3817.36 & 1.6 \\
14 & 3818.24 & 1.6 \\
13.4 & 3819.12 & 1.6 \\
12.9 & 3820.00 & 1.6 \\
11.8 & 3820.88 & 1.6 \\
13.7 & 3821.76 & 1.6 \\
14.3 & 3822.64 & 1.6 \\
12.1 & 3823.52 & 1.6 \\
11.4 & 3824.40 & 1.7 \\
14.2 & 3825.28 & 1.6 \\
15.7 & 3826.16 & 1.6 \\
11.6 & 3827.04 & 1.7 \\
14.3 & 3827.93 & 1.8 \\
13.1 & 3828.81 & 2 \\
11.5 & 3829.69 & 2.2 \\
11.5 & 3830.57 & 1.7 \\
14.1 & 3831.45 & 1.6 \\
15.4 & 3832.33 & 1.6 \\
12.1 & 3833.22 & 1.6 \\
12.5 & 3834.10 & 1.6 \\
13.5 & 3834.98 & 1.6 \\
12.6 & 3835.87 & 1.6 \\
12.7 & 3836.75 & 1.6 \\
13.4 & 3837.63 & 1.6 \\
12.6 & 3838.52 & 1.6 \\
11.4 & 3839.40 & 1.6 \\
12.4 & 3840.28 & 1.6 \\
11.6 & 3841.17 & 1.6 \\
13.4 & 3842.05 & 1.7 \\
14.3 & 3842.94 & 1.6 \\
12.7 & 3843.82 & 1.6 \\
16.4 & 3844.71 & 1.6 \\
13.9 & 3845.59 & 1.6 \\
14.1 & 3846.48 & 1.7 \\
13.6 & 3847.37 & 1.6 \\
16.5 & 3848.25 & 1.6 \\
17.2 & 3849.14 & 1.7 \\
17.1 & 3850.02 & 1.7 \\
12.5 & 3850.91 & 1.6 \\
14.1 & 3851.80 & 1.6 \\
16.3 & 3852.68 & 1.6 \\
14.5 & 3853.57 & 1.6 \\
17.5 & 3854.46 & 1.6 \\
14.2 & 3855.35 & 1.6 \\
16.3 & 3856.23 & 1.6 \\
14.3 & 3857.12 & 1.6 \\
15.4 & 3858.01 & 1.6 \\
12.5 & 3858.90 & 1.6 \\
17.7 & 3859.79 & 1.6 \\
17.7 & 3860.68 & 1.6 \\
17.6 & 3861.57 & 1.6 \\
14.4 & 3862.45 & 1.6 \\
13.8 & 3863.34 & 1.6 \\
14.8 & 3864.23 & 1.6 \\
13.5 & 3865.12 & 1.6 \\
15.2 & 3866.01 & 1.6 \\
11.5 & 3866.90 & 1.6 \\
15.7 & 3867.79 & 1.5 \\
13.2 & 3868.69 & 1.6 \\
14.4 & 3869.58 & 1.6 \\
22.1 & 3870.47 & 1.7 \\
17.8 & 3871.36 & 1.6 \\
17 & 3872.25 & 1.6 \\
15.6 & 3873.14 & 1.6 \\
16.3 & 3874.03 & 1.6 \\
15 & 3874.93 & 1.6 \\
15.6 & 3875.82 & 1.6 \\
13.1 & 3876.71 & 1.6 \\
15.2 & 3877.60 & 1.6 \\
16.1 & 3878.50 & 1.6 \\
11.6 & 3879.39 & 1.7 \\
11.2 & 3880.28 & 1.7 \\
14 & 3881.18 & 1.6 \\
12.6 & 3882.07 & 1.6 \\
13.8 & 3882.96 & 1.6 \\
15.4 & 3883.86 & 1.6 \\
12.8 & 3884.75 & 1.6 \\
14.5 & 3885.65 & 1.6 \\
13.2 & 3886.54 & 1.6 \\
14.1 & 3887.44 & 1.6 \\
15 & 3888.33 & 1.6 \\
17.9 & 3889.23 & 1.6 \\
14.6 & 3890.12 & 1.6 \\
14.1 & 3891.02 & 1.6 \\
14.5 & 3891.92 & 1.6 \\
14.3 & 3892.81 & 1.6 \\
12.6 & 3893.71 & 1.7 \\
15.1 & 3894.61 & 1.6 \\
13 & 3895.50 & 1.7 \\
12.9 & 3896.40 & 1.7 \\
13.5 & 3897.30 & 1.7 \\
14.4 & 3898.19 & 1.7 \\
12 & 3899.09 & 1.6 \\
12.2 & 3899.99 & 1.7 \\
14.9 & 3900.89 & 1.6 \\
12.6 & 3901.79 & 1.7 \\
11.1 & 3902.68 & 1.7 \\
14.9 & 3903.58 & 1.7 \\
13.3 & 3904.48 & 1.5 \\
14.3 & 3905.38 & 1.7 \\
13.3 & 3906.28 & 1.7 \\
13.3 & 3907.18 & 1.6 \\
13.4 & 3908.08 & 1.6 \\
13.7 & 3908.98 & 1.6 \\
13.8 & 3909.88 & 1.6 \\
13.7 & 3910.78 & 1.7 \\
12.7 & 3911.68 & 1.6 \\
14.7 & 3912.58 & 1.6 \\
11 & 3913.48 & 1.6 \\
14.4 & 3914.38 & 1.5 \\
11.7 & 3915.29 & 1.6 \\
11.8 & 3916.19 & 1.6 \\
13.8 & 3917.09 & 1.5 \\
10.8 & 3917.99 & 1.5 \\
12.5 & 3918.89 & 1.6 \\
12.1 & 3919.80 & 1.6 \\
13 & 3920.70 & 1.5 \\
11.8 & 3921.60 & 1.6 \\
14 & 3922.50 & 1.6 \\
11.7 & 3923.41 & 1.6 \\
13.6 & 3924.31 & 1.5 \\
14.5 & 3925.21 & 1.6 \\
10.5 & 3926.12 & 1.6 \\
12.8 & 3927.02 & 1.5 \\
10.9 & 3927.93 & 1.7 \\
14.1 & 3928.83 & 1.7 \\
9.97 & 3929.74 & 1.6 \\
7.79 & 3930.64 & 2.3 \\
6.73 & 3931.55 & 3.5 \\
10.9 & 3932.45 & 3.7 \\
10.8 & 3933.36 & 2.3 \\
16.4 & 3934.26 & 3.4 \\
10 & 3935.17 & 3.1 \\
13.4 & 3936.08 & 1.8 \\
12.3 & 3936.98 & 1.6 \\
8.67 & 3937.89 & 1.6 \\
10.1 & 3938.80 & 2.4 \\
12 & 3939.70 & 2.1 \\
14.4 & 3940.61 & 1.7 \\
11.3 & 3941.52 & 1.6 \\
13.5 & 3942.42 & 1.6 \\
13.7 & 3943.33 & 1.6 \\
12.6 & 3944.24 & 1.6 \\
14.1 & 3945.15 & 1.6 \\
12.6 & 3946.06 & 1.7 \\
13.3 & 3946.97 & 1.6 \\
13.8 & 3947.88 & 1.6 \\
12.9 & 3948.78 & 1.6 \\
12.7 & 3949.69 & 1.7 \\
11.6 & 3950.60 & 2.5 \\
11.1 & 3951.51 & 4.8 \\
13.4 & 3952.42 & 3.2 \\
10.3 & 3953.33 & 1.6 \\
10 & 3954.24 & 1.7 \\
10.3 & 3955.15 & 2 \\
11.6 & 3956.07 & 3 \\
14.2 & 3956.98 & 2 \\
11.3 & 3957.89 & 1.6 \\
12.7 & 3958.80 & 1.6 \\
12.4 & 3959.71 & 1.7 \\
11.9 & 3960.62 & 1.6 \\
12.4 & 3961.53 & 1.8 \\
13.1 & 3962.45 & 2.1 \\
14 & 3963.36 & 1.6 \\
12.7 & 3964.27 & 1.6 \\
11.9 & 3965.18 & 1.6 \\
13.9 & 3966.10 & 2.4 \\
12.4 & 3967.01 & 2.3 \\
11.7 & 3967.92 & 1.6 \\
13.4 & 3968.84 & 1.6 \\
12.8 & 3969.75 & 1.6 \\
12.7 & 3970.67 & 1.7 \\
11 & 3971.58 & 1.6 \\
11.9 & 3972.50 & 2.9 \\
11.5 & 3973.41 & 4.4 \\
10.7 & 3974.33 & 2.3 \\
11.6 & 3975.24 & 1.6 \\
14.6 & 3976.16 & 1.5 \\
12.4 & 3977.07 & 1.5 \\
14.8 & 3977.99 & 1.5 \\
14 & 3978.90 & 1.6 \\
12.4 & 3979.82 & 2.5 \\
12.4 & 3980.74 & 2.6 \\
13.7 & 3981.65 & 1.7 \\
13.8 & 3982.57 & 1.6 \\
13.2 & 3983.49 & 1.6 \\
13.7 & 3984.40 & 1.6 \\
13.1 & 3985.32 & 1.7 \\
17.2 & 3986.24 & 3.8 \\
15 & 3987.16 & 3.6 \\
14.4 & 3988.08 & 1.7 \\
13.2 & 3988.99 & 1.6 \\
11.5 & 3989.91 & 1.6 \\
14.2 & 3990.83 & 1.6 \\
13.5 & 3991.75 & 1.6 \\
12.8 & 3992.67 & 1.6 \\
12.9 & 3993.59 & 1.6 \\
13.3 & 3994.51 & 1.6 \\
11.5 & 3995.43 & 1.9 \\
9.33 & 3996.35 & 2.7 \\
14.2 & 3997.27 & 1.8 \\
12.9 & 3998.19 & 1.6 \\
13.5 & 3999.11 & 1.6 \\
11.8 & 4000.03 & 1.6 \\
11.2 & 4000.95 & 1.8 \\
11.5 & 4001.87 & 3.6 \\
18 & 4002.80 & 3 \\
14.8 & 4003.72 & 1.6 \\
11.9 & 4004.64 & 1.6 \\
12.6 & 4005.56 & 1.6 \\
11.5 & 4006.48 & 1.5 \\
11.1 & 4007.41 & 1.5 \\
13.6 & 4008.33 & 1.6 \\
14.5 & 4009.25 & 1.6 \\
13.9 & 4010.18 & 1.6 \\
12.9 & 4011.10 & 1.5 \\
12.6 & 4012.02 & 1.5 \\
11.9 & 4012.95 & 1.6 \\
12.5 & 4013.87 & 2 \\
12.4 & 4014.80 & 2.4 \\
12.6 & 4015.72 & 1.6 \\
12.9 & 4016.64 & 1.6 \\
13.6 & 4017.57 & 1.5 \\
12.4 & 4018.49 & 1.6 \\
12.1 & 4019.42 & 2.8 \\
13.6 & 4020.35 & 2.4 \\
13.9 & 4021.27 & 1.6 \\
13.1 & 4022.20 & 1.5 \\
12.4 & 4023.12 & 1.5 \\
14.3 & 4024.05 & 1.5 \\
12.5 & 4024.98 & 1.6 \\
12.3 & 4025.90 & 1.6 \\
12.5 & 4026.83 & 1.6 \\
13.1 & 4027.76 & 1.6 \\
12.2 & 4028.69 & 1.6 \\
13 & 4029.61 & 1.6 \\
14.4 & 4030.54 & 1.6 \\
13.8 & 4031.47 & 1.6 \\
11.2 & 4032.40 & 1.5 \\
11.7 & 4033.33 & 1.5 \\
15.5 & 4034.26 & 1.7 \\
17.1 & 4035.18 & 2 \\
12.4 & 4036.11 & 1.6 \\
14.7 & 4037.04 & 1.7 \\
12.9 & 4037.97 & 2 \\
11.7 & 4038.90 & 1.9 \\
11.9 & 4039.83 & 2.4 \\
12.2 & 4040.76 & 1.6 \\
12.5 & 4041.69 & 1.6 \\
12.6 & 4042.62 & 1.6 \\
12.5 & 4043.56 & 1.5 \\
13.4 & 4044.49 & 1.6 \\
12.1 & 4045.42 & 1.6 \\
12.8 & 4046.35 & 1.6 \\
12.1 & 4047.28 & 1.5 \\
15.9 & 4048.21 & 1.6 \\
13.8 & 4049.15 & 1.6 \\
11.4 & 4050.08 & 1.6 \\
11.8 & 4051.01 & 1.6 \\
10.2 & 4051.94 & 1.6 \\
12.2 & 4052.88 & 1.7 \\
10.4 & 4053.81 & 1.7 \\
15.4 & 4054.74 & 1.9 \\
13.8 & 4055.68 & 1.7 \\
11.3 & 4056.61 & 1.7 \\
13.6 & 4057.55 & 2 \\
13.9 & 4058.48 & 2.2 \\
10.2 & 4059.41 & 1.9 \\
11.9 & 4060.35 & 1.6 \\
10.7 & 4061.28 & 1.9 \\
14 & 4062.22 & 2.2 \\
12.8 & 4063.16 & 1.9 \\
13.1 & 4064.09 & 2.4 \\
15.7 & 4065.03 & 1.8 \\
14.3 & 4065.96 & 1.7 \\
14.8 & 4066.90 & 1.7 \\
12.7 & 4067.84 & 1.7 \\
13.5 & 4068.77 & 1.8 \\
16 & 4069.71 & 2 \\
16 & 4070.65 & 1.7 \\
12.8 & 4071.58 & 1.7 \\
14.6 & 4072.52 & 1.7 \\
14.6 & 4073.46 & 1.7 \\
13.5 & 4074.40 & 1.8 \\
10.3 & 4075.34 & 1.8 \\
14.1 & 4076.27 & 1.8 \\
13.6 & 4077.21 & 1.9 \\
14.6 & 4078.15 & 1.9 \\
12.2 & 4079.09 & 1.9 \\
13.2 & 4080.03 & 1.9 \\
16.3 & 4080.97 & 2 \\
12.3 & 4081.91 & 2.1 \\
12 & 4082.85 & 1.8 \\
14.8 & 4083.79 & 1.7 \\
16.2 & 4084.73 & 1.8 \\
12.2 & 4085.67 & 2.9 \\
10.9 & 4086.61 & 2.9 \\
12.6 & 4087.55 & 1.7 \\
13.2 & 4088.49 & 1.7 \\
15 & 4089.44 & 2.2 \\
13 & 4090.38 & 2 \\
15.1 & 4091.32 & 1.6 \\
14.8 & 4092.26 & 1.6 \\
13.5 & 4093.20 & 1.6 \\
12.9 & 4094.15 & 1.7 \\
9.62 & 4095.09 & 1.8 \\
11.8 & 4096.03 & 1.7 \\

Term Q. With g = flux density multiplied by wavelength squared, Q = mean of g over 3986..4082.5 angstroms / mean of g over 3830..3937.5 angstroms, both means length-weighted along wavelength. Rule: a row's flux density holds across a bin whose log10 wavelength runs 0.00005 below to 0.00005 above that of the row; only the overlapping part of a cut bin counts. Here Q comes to 1.0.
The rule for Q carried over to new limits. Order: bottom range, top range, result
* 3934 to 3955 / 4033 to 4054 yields 1.10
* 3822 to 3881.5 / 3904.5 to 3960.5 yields 0.89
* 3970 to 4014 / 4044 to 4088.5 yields 1.06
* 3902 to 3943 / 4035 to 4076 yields 1.13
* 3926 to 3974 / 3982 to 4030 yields 1.11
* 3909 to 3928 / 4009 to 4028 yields 1.07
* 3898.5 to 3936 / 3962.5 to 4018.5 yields 1.08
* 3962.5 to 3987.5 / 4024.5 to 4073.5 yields 1.04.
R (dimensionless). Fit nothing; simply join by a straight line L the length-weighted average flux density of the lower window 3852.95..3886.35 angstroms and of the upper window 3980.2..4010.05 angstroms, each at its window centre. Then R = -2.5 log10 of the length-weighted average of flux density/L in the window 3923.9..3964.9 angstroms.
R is 0.153 mag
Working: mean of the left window 15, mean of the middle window 12.1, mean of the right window 13.2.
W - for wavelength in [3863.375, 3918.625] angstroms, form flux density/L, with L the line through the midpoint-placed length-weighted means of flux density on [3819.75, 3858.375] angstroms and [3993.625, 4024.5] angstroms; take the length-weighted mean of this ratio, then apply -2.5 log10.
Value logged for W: -0.04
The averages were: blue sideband 13.8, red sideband 12.9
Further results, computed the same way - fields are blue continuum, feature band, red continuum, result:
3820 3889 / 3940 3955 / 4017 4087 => 0.100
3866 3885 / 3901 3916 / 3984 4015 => 0.085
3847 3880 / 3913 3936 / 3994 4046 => 0.203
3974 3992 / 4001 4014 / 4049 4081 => 0.029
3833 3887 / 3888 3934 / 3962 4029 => 0.084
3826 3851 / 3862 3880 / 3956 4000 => -0.126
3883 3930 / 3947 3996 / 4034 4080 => 0.042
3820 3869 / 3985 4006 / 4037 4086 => 0.016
